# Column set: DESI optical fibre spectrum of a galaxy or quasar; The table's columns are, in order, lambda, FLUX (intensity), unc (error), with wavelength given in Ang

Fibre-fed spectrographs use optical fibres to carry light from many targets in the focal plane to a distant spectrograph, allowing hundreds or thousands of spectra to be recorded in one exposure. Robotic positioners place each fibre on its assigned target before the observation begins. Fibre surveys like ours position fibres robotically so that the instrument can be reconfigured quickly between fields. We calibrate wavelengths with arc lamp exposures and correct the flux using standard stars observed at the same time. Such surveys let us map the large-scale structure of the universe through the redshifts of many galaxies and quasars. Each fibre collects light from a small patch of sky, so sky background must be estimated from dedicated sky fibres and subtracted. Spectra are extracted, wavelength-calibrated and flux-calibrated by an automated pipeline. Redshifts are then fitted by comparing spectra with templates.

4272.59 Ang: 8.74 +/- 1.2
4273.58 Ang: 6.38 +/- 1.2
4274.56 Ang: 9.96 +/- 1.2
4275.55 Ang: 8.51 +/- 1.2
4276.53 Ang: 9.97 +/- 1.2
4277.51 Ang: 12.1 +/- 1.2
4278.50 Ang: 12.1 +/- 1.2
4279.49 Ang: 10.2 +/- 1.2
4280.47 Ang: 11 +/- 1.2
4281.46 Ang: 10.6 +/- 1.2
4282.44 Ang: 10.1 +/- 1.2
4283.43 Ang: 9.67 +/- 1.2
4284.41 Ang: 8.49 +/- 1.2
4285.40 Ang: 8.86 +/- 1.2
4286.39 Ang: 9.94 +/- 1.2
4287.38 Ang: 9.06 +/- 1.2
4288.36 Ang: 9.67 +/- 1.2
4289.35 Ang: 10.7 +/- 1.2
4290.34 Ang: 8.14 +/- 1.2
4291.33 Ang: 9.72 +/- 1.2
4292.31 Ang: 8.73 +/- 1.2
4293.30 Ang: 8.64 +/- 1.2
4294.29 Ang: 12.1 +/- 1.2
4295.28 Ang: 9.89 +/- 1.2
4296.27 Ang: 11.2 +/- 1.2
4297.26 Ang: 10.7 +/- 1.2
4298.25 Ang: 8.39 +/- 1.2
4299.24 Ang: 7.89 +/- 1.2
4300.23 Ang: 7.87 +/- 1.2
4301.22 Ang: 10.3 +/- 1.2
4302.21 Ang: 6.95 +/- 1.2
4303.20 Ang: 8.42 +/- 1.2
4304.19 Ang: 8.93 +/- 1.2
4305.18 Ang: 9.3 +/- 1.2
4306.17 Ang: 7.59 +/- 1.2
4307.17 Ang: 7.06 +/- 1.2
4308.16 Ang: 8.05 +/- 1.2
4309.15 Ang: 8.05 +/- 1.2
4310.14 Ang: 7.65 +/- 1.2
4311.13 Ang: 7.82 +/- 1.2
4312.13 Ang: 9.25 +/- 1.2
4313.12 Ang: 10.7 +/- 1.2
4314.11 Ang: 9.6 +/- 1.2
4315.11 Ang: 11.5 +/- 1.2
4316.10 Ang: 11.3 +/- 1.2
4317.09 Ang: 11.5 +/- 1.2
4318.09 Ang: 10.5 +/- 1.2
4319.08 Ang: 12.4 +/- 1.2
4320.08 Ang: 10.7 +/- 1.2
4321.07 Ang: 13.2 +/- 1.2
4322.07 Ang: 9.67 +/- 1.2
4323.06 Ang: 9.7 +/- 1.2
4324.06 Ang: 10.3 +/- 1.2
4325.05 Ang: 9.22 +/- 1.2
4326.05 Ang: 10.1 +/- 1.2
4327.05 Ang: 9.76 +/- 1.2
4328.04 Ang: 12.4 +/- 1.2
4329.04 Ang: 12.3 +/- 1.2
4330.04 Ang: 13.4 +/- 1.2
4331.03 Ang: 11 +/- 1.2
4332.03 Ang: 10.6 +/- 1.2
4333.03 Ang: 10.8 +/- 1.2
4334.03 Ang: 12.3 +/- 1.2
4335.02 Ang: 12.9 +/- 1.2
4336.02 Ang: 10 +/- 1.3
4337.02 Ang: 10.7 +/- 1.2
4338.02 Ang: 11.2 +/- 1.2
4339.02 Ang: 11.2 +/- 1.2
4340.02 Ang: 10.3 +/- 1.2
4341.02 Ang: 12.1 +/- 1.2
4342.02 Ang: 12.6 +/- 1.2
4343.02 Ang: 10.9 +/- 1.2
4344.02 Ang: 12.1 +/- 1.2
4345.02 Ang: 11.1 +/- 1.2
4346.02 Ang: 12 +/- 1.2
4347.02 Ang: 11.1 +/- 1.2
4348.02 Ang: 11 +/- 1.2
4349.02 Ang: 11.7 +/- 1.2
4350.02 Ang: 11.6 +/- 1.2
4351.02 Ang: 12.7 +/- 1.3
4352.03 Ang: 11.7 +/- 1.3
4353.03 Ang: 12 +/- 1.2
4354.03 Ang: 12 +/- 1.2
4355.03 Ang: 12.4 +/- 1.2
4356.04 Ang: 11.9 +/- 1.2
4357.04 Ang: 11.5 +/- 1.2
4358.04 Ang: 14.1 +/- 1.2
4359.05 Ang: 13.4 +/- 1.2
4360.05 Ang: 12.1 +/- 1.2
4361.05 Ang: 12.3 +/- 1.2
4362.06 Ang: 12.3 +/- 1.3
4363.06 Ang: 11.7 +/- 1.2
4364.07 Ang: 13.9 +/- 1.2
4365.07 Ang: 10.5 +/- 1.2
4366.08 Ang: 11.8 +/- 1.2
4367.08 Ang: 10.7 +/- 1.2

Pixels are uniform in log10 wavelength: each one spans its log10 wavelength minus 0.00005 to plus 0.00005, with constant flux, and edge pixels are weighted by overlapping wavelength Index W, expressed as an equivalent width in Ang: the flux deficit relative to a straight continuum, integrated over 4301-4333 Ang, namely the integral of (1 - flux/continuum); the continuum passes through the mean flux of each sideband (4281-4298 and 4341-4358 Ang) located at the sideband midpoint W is 2.2 Ang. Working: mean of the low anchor 9.76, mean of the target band 9.99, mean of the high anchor 11.8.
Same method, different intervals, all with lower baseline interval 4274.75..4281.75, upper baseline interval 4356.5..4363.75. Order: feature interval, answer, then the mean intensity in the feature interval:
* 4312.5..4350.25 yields 2.11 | 11.2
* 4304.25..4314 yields 2.47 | 8.46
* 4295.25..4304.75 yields 1.79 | 9.02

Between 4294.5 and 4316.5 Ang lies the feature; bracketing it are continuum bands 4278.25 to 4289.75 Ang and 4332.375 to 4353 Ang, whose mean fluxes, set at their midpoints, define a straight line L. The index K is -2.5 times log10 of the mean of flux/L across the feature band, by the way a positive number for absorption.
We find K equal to 0.17 mag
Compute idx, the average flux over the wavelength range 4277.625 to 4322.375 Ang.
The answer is 9.67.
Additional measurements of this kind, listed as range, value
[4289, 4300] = 9.59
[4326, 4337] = 11.4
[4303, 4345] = 10.5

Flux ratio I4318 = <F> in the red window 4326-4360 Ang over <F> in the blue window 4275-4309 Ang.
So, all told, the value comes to 1.24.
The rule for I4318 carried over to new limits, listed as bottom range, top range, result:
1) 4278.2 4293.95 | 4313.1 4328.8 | 1.11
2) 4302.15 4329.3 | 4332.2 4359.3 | 1.20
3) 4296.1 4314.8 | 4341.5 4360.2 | 1.38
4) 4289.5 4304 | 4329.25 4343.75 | 1.24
